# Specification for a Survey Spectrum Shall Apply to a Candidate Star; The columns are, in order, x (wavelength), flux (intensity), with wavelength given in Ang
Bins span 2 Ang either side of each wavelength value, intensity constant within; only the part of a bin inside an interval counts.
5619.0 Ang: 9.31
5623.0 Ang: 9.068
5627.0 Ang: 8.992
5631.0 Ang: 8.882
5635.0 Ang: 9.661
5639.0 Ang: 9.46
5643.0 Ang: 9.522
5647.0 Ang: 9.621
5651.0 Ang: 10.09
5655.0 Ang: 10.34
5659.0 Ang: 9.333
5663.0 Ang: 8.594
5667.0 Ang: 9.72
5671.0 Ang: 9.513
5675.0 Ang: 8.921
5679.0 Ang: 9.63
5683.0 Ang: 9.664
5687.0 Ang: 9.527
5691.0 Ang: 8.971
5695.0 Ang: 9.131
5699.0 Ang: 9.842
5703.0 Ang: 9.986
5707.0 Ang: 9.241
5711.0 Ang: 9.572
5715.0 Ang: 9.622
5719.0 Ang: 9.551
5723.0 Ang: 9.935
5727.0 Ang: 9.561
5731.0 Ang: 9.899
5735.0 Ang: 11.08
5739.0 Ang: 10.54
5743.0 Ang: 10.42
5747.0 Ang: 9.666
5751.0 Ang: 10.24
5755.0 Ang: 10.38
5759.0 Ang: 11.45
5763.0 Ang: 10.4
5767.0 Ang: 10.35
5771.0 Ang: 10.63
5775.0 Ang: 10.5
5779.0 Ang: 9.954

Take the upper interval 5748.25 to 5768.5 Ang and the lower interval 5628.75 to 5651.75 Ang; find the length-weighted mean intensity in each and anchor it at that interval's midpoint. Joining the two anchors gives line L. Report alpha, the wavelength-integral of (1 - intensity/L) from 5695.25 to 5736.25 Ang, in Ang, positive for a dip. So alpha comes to 1.6 Ang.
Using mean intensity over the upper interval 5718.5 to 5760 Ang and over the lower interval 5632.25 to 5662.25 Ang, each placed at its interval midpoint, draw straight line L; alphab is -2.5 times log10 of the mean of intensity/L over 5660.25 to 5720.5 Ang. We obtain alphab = 0.06 mag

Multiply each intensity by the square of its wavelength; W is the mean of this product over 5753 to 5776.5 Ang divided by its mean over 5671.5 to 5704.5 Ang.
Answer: 1.2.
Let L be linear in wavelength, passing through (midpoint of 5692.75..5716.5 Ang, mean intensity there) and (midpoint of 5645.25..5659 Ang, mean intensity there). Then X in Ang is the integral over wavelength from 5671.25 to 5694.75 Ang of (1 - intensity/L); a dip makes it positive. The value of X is 0.9 Ang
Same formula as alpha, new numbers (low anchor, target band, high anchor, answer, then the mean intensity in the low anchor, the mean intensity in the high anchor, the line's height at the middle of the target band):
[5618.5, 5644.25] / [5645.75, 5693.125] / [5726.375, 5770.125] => 0.7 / 9.26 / 10.4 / 9.63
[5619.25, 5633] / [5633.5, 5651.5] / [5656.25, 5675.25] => -1.0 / 9.02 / 9.29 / 9.13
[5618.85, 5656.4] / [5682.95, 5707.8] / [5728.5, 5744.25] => 1.4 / 9.49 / 10.5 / 10.1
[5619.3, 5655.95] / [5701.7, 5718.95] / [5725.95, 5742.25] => 0.9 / 9.48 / 10.3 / 10.1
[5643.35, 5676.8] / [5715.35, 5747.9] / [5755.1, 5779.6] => 0.5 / 9.52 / 10.6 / 10.2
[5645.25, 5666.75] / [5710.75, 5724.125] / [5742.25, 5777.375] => 0.6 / 9.61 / 10.4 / 10.1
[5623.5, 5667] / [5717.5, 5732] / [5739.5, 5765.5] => 0.6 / 9.45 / 10.4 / 10.2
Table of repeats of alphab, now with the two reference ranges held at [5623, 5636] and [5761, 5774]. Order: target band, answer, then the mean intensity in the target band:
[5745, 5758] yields 0.01 mag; 10.2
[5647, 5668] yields -0.02 mag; 9.61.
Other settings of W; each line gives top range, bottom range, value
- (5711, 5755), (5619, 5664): 1.10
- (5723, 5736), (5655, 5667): 1.11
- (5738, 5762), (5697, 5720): 1.10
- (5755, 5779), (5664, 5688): 1.16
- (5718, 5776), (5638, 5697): 1.12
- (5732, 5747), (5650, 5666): 1.13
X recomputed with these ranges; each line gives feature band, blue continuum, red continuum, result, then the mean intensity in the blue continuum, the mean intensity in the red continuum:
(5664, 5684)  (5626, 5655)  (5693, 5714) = 0.2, 9.54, 9.56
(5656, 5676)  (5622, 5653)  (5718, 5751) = 0.7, 9.42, 10.1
